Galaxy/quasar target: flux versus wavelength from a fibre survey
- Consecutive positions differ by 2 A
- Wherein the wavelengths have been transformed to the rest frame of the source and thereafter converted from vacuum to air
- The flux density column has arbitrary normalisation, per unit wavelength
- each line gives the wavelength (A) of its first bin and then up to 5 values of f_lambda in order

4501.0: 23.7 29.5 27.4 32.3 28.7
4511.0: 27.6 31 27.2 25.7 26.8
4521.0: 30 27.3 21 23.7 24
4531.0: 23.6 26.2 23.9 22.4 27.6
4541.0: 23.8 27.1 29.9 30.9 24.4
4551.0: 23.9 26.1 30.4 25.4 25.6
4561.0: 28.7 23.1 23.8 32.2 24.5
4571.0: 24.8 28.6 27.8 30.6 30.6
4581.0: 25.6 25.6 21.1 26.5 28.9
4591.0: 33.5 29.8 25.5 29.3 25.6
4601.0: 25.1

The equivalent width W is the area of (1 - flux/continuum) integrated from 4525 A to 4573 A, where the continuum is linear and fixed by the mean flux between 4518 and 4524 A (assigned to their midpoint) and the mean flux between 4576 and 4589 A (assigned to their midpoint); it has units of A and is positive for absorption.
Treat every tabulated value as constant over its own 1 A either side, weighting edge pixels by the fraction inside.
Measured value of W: 2.8 A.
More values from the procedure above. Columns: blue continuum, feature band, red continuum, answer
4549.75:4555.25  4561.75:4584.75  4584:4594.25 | 0.27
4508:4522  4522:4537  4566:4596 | 2.10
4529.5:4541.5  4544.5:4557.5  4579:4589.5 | -1.18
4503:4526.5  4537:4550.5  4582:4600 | 0.38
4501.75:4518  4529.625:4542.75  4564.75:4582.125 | 1.64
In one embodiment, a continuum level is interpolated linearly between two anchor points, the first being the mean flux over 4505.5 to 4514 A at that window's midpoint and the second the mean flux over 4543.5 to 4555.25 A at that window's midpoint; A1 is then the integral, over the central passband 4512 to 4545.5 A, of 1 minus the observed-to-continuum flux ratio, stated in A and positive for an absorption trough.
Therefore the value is 3.2 A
